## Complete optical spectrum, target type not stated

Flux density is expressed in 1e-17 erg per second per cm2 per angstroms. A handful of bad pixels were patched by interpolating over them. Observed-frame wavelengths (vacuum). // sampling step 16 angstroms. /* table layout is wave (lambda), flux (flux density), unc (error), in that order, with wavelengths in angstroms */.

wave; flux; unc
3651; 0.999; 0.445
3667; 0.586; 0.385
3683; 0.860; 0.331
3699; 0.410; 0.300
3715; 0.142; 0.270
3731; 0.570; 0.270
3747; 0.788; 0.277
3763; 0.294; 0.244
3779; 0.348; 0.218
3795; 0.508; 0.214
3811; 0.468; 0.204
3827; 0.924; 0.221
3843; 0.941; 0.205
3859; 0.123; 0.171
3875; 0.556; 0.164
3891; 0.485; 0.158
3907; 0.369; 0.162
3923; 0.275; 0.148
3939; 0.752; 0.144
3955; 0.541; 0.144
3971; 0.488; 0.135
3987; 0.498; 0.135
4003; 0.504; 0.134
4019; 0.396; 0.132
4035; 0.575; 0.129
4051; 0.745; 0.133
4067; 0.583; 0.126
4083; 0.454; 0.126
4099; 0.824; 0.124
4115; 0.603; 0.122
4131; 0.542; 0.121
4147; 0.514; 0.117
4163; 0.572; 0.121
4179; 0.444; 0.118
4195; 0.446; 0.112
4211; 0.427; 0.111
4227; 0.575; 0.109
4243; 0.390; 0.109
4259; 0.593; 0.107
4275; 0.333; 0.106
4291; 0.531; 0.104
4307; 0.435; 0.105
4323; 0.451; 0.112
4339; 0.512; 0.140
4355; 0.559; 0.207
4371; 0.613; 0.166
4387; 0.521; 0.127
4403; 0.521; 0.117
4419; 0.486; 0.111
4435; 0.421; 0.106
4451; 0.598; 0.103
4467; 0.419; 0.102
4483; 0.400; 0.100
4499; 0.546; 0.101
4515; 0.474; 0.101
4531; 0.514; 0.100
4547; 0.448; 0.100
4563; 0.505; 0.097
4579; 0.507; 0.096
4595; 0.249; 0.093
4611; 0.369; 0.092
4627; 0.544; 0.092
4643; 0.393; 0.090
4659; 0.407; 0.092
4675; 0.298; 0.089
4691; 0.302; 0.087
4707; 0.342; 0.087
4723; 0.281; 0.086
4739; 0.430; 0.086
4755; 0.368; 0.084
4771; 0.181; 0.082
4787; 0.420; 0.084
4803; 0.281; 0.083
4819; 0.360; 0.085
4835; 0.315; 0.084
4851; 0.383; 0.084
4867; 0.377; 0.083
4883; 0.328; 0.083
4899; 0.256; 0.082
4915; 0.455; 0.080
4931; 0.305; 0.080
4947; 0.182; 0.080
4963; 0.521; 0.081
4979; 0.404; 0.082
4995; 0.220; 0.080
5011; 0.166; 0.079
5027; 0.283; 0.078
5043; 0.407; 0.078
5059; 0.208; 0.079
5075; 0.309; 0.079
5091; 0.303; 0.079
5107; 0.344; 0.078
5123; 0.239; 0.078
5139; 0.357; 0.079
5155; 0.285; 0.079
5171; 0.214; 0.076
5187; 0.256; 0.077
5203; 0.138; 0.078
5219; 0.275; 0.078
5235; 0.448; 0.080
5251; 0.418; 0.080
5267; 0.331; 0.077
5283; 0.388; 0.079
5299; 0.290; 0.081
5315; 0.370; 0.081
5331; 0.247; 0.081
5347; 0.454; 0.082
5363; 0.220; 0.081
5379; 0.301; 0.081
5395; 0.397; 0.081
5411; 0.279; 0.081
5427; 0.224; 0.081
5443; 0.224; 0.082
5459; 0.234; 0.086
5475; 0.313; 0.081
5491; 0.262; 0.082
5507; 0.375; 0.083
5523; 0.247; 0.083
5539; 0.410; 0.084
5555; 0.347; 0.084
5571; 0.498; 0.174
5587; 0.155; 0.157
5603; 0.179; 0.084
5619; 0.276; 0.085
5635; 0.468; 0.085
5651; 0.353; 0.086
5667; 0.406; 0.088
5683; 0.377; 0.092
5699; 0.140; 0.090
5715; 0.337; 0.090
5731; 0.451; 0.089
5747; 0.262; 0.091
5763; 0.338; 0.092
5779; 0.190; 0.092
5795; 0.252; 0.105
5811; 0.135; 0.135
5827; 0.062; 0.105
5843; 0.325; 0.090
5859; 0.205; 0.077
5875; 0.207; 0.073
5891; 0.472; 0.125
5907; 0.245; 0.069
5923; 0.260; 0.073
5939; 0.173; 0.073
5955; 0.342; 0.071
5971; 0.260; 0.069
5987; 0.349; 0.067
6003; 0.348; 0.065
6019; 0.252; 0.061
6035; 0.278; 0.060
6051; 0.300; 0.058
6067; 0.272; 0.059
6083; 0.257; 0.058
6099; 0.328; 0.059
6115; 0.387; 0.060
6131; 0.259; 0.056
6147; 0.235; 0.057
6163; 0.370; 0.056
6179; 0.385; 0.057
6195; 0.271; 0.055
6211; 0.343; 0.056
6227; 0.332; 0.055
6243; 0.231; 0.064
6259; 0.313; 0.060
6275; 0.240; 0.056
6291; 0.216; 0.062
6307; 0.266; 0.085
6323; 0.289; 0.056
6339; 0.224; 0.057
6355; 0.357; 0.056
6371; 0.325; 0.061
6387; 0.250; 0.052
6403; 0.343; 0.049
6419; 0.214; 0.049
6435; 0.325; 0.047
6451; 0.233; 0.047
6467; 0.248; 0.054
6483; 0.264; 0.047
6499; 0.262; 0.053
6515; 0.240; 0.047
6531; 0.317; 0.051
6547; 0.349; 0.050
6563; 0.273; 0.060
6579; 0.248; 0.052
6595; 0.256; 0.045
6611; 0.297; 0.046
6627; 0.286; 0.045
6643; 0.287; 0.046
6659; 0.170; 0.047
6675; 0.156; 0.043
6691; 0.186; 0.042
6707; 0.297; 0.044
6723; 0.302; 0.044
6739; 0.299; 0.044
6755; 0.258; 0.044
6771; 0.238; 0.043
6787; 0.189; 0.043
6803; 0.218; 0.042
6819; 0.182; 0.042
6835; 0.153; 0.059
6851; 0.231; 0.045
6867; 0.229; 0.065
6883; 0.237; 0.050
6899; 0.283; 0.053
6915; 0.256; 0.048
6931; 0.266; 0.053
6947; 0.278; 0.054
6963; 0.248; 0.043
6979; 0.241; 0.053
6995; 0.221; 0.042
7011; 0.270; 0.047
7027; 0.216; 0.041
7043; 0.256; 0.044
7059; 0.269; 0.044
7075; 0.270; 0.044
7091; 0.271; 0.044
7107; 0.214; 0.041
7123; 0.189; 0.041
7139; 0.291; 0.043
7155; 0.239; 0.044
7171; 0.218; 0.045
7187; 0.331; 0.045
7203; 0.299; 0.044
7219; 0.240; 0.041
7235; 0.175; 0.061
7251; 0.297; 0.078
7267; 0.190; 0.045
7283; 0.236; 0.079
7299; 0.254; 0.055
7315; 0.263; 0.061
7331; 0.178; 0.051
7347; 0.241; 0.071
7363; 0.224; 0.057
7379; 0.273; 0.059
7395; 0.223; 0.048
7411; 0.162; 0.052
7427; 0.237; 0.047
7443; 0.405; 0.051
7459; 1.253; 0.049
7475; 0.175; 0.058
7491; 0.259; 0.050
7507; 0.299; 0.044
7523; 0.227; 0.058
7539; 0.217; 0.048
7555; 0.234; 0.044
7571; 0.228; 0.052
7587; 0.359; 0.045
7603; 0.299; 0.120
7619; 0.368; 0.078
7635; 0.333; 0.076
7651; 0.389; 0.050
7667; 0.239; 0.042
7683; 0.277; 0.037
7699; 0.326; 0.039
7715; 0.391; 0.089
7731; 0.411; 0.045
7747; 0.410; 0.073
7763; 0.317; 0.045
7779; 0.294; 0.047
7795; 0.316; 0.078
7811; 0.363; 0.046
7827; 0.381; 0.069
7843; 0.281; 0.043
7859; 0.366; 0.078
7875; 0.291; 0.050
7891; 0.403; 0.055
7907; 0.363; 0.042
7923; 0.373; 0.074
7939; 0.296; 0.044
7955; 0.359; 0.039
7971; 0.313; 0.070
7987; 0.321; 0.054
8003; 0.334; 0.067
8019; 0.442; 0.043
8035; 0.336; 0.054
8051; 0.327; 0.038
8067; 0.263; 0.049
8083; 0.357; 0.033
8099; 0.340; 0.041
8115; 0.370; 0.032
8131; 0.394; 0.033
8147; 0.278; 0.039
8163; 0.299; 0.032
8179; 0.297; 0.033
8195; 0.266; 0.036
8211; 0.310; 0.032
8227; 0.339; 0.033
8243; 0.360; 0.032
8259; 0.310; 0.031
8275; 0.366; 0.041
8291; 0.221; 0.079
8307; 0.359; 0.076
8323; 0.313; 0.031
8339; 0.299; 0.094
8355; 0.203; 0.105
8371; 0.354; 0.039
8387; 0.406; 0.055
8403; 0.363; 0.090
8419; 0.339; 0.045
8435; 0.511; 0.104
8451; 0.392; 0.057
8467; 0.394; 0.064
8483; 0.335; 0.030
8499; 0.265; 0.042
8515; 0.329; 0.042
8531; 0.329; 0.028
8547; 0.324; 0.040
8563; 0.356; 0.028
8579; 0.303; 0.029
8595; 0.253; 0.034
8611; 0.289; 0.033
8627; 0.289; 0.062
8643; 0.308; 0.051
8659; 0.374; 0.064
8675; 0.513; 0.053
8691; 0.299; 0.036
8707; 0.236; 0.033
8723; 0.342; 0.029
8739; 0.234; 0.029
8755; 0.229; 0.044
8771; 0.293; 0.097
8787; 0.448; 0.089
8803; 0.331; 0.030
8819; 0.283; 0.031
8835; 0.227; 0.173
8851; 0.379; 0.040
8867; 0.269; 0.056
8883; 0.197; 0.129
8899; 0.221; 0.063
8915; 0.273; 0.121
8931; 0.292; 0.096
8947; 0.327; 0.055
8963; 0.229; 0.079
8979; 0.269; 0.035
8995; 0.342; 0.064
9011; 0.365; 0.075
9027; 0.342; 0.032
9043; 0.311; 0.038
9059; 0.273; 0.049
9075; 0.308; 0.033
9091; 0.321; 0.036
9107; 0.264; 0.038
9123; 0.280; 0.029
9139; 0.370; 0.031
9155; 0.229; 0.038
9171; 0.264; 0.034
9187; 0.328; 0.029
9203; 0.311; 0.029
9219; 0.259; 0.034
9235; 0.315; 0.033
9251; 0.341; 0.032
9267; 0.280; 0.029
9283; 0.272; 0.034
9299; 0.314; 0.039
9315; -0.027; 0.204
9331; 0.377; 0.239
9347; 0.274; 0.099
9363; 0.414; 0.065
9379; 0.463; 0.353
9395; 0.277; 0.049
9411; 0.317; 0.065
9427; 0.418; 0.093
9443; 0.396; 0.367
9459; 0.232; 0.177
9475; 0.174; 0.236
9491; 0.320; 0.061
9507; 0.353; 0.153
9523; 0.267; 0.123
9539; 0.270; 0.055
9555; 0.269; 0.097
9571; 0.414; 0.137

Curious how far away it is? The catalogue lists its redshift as 1.00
